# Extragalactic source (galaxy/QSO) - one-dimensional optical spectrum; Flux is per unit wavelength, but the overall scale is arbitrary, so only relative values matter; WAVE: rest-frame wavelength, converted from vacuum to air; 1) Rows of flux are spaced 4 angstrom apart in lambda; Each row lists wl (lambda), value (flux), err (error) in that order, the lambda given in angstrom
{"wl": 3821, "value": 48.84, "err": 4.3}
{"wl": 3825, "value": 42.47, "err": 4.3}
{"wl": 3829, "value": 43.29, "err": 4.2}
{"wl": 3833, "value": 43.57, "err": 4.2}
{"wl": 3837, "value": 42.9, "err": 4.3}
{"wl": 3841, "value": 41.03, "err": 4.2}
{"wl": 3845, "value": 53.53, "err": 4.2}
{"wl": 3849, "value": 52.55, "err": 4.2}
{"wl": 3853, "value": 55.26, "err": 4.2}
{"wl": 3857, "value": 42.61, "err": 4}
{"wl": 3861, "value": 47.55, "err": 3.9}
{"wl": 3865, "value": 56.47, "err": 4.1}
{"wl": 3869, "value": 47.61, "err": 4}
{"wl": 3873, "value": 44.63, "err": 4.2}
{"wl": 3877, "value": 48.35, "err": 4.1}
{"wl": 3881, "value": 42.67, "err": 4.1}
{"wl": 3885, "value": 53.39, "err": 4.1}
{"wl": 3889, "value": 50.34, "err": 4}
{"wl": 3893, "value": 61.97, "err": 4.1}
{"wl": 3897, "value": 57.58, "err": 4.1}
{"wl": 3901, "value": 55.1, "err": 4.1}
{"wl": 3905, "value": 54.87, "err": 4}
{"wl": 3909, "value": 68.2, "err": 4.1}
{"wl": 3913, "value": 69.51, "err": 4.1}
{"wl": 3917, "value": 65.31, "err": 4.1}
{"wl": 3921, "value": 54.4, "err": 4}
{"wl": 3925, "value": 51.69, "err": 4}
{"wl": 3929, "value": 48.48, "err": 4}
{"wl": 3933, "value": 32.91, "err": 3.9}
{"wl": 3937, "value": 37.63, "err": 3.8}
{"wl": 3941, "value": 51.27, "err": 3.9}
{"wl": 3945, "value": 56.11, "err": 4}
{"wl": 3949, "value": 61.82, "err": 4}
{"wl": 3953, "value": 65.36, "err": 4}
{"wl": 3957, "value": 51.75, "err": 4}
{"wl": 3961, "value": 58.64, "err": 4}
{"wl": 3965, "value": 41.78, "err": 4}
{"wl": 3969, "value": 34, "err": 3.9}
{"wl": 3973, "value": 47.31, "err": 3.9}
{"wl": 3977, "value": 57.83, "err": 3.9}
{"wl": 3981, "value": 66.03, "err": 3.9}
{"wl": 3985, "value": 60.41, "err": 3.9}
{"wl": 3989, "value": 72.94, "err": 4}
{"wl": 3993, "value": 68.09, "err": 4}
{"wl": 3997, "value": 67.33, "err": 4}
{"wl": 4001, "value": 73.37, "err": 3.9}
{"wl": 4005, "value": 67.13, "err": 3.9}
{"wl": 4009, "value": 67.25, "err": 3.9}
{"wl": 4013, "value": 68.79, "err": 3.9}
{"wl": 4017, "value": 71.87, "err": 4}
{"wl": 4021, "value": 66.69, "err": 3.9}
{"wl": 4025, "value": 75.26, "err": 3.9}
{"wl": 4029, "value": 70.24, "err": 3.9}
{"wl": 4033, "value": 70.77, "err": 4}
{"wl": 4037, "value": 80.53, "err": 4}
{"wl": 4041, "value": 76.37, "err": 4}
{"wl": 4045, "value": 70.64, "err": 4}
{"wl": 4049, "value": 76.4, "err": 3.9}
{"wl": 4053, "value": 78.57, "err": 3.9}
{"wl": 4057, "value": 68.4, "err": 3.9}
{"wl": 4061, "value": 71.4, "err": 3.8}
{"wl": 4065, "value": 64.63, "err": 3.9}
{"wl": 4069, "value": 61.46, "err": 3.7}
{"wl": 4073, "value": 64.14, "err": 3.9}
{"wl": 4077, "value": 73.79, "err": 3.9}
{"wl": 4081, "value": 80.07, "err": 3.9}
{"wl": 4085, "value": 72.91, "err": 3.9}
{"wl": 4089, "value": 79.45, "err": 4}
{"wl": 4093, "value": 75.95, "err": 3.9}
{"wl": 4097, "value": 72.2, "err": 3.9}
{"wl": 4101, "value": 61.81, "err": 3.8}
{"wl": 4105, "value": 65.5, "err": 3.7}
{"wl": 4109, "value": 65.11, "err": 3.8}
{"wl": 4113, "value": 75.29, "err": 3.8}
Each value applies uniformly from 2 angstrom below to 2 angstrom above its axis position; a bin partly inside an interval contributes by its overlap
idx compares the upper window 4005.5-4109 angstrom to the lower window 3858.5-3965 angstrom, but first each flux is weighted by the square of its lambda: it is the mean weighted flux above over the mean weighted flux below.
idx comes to 1.44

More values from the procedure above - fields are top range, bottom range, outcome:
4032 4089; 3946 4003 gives 1.28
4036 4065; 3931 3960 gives 1.51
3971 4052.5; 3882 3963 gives 1.31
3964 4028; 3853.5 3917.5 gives 1.24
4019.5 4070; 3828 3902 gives 1.59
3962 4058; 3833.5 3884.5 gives 1.50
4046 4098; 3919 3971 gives 1.55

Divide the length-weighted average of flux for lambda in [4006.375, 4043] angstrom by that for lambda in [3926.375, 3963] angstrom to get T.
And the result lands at 1.4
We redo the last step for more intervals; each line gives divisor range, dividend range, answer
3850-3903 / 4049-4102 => 1.40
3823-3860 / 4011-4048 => 1.56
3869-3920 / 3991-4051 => 1.28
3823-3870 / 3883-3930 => 1.22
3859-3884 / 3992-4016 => 1.43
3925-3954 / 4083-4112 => 1.41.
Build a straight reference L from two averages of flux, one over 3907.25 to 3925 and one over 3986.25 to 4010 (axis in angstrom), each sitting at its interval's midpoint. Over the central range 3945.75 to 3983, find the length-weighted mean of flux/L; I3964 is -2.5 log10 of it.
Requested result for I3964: 0.23 mag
